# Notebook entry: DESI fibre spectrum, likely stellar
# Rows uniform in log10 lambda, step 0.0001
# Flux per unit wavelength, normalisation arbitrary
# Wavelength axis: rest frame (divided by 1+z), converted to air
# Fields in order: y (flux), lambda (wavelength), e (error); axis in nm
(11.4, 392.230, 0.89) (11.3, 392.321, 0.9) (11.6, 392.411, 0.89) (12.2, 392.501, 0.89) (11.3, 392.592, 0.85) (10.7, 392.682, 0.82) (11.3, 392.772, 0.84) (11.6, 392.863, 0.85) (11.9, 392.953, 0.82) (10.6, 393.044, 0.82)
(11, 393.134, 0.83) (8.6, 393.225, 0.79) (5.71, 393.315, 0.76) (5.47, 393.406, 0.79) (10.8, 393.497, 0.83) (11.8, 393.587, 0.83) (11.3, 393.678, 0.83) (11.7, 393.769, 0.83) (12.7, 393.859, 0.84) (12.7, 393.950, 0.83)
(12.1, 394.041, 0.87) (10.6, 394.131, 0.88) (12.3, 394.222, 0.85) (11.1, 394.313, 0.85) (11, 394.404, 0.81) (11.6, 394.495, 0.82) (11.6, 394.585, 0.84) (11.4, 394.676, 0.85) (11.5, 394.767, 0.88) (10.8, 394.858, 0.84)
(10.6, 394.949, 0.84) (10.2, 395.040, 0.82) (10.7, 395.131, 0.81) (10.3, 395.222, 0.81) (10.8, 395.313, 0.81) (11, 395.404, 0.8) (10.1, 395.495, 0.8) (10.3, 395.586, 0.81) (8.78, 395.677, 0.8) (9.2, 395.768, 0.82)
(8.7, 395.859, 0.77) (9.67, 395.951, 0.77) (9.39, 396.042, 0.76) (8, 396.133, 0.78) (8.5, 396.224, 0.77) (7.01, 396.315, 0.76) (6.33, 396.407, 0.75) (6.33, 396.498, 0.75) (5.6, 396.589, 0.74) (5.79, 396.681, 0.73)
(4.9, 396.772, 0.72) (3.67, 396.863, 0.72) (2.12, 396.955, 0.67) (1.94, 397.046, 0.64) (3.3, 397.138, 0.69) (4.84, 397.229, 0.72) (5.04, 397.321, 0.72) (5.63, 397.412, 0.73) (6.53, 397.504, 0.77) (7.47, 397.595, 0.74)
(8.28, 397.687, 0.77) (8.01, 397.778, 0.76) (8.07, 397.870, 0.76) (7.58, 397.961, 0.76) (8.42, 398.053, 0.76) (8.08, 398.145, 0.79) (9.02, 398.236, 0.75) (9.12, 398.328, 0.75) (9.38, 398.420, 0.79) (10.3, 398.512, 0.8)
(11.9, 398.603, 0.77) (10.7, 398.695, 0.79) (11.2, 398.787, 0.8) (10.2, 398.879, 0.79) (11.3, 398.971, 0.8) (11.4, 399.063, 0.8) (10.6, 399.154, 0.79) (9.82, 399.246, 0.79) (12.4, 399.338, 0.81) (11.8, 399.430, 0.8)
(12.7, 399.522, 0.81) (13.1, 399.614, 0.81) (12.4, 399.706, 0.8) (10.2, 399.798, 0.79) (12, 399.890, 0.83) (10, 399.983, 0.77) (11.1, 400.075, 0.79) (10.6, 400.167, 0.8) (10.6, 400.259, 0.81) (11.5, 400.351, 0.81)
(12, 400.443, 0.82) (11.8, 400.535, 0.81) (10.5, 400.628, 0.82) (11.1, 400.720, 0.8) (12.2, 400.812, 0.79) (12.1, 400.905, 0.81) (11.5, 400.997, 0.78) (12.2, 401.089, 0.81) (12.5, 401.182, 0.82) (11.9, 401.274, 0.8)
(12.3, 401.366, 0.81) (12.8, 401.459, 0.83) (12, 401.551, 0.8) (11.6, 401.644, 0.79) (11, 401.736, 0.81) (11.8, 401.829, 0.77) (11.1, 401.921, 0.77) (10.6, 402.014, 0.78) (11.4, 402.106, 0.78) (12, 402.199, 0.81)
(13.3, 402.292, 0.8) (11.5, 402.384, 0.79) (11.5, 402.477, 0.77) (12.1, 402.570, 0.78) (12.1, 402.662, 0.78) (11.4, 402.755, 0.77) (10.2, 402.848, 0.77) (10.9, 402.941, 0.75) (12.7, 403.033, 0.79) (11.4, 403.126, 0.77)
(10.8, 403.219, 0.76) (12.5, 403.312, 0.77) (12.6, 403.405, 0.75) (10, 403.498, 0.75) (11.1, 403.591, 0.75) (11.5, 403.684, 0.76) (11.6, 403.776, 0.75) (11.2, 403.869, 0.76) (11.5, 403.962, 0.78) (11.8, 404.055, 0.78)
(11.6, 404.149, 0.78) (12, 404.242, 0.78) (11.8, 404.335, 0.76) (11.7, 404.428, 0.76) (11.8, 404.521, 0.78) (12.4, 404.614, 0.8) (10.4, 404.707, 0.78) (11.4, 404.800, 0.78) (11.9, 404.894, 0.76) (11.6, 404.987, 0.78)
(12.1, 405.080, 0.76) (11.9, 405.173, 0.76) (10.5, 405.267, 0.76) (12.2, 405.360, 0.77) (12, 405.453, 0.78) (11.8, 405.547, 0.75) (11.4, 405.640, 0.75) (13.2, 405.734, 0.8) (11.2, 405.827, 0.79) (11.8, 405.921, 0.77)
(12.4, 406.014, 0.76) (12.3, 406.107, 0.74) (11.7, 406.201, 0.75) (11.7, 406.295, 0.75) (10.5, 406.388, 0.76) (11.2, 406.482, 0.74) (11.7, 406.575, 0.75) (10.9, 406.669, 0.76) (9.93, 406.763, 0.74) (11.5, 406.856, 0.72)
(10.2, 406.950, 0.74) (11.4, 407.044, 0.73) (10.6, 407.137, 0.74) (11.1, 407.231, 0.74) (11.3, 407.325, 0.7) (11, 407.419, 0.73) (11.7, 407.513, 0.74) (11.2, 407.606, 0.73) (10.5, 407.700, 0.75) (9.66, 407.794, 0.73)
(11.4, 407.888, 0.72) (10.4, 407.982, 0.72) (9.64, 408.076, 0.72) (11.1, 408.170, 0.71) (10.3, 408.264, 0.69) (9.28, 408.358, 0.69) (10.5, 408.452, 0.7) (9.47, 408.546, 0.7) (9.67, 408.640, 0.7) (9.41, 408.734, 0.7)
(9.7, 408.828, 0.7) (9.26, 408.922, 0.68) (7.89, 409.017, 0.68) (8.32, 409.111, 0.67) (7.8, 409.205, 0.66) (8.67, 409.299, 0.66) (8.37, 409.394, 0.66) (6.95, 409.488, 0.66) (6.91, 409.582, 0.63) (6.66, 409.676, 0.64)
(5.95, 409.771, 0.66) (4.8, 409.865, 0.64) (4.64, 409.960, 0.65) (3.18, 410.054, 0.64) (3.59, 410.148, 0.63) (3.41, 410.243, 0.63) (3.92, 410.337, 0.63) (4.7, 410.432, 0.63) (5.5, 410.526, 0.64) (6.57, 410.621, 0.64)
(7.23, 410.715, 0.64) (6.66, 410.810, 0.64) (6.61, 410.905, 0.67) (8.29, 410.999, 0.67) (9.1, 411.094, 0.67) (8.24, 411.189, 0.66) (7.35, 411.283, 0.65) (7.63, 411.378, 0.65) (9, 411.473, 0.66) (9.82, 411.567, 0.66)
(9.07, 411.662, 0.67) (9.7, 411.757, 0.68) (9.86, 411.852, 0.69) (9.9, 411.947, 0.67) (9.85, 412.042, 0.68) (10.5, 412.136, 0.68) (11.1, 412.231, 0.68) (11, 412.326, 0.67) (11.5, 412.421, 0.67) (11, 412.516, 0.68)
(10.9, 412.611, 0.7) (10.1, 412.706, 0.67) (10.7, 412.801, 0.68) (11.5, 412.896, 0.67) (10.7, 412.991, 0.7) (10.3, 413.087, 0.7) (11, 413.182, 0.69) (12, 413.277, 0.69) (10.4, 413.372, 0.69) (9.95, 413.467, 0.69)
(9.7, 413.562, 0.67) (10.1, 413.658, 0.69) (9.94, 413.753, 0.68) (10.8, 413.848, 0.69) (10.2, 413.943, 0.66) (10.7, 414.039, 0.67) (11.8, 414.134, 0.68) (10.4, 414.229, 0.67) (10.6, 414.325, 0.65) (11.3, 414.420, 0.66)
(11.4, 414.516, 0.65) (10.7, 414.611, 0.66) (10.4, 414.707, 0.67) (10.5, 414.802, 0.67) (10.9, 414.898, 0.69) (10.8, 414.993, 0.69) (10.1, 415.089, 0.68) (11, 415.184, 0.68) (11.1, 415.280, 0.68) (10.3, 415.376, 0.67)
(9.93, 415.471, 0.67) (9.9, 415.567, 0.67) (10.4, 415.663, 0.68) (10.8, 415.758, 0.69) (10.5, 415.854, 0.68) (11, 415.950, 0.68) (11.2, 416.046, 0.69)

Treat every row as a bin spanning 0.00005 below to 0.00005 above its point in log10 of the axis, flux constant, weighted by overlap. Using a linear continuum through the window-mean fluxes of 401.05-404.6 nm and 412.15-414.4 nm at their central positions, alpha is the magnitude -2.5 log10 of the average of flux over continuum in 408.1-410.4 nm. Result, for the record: 0.43 mag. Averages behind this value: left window 11.7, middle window 7.49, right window 10.7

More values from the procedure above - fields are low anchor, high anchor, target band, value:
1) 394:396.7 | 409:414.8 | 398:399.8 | -0.125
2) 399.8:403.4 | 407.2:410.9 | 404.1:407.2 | -0.188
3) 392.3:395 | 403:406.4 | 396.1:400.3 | 0.300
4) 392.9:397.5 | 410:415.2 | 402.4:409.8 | -0.177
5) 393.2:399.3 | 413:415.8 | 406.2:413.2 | 0.121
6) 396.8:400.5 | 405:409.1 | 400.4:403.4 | -0.196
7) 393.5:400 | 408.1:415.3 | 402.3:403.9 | -0.240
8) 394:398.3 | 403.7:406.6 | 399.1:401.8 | -0.166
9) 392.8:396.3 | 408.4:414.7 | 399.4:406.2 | -0.206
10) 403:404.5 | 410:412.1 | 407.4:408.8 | -0.148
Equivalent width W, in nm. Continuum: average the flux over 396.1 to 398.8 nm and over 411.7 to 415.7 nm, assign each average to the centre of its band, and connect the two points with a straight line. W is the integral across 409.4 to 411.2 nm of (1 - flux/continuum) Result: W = 0.71 nm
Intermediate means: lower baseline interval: 7.05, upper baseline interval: 10.6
